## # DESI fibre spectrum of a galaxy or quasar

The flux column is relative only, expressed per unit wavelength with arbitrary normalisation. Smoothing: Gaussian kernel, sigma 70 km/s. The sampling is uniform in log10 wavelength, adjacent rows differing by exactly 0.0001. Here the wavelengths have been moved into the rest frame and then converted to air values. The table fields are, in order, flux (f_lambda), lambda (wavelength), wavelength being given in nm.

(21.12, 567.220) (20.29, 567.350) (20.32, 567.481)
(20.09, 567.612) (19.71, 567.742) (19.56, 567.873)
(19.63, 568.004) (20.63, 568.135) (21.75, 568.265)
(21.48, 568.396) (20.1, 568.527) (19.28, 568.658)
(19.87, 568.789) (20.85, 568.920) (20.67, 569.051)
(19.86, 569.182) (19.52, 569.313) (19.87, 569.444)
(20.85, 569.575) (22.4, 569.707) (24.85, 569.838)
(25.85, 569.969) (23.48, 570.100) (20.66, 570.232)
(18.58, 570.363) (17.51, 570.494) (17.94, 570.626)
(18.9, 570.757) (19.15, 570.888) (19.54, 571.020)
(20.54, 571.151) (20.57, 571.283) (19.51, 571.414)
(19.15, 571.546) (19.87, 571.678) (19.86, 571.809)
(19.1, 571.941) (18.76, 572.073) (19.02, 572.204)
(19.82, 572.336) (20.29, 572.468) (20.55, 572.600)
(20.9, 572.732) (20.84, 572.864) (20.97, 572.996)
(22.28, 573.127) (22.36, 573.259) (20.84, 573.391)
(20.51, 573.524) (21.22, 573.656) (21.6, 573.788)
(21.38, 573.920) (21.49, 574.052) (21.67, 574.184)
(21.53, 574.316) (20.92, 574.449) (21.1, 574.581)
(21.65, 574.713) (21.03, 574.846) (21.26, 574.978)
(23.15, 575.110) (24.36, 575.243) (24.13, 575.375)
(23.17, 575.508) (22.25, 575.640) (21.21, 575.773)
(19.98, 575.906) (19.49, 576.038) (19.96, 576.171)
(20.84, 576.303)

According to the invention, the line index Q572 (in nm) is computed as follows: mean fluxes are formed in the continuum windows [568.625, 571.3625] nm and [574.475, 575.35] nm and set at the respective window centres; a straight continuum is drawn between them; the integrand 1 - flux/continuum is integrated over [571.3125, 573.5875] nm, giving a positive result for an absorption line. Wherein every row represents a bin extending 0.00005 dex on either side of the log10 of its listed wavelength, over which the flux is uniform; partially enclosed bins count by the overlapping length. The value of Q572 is 0.11 nm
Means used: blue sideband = 20.5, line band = 20.3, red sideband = 22.2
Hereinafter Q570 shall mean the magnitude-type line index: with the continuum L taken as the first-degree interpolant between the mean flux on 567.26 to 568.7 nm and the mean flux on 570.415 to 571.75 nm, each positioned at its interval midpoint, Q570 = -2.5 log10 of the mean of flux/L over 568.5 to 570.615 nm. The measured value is -0.06 mag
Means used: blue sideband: 20.3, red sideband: 19.3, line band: 20.8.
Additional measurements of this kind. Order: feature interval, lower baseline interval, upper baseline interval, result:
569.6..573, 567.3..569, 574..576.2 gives 0.031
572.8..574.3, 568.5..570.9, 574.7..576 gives 0.014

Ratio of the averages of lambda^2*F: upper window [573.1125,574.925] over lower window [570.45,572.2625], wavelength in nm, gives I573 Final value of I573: 1.12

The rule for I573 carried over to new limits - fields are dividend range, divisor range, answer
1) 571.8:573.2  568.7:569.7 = 1.01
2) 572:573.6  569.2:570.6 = 0.98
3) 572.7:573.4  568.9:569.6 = 1.08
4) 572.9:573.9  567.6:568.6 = 1.07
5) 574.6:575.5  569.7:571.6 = 1.12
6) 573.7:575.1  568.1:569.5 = 1.07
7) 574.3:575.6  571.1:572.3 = 1.15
